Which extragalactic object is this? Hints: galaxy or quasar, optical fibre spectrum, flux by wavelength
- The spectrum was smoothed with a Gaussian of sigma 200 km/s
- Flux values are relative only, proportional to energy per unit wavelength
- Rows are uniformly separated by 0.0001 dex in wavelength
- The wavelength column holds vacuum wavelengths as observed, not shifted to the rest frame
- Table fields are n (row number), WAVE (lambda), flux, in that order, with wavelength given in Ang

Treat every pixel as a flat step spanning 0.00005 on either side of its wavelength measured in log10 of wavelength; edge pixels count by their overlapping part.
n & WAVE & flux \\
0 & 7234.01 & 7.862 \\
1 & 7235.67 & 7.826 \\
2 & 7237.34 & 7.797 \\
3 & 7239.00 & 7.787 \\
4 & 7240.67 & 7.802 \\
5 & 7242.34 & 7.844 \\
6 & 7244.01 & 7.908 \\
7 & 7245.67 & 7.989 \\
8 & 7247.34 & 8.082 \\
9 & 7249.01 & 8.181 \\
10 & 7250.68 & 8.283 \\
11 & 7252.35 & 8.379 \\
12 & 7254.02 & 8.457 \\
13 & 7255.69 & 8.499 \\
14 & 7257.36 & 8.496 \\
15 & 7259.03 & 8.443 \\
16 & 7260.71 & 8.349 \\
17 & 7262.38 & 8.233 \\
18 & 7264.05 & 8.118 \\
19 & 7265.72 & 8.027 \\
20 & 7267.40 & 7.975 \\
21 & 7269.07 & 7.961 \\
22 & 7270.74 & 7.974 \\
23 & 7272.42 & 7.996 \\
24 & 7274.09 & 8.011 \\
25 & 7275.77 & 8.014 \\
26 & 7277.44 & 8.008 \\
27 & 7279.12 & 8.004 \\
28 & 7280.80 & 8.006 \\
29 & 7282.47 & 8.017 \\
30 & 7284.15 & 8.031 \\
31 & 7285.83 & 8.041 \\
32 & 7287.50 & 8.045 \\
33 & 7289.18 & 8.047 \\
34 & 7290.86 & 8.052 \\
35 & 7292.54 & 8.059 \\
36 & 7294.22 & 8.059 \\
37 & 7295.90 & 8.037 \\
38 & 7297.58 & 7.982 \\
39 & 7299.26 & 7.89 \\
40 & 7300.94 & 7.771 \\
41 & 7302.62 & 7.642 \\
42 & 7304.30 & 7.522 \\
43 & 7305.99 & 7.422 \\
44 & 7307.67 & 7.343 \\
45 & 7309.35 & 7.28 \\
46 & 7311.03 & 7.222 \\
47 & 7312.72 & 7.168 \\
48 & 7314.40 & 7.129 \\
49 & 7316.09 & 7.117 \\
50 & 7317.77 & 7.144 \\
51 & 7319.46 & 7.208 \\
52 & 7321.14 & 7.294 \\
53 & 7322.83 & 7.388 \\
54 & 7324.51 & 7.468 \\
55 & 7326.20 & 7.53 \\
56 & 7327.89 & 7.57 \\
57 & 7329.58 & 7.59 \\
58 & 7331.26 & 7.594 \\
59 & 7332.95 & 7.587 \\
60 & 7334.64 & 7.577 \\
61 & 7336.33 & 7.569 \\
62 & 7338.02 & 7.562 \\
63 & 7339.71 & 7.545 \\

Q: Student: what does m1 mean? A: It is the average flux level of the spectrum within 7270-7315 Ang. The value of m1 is 7.81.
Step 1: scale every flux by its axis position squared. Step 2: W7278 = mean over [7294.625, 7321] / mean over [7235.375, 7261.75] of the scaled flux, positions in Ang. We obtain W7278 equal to 0.9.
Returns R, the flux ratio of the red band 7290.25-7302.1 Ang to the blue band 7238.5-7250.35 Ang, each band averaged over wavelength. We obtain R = 1.0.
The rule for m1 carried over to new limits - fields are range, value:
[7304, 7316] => 7.27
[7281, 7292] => 8.04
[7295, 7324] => 7.45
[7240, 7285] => 8.11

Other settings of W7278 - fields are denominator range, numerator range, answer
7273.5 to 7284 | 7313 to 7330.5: 0.93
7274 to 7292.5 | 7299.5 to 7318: 0.92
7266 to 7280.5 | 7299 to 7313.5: 0.94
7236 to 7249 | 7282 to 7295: 1.03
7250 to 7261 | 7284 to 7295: 0.97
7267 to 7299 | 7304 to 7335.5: 0.93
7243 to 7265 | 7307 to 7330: 0.90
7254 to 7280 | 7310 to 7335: 0.92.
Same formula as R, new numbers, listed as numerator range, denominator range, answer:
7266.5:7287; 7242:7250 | 1.00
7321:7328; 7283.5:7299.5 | 0.93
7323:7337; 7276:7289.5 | 0.94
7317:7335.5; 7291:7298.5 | 0.93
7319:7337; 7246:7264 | 0.90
